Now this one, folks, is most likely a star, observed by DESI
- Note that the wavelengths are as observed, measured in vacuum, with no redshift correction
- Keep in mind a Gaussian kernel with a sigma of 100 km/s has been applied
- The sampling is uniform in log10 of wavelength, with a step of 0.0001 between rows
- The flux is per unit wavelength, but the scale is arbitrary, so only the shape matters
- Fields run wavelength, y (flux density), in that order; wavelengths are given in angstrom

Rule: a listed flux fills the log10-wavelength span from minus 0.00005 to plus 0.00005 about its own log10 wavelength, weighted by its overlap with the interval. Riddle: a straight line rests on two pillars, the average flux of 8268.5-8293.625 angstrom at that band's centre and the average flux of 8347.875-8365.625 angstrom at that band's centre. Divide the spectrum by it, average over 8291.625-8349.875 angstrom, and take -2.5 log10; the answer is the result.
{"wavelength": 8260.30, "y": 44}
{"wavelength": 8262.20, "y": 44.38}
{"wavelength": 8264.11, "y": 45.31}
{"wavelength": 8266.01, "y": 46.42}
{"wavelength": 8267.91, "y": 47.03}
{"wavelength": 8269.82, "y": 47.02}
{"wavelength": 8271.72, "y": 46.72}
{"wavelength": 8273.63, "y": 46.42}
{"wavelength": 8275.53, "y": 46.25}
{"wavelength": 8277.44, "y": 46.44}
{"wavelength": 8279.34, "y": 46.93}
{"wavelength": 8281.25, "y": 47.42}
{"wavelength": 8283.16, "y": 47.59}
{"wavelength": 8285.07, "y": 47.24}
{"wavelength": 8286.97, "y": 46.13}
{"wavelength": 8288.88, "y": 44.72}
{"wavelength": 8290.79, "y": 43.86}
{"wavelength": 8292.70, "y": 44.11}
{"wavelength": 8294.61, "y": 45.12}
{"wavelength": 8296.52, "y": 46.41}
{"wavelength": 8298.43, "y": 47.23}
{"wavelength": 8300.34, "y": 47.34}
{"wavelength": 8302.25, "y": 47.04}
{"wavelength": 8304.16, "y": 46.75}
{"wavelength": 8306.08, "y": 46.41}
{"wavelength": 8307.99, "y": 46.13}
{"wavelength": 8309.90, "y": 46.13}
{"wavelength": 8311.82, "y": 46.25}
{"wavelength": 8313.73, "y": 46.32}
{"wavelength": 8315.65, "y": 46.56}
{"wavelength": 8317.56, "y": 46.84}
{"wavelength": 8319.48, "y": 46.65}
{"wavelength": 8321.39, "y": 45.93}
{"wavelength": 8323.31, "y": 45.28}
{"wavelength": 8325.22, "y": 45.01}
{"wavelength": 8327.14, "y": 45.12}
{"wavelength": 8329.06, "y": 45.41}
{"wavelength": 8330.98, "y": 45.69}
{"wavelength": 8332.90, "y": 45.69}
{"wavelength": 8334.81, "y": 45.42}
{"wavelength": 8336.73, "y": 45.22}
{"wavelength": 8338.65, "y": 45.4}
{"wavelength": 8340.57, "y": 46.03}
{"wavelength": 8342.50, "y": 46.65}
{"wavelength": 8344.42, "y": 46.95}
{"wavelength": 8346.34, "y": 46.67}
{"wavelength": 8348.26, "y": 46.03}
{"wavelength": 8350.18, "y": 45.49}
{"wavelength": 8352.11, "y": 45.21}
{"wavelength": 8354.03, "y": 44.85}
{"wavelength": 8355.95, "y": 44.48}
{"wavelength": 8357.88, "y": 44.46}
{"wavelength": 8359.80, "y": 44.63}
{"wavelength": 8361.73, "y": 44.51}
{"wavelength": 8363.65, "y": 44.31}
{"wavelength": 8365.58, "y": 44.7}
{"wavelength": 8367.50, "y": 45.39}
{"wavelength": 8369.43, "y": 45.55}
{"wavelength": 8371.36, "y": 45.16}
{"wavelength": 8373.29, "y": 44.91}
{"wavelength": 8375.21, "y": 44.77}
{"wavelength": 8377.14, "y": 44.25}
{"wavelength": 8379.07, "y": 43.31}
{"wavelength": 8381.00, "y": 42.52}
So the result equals -0.013 mag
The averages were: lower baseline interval 46.2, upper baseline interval 44.8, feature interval 46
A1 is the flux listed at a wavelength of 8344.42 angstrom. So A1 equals 46.95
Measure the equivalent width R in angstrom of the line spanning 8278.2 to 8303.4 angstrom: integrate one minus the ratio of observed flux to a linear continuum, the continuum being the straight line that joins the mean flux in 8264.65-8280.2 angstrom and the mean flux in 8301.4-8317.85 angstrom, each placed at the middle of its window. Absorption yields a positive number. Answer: 0.2 angstrom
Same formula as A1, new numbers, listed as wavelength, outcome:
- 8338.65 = 45.4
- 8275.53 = 46.25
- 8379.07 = 43.31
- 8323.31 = 45.28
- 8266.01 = 46.42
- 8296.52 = 46.41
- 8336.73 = 45.22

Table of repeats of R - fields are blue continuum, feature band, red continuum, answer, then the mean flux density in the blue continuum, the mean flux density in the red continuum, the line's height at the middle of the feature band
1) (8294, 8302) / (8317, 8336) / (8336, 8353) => 0.2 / 46.6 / 45.9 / 46.2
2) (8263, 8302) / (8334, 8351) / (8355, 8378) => -0.3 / 46.3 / 44.8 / 45.2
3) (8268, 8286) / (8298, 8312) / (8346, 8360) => -0.1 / 46.9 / 45.2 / 46.3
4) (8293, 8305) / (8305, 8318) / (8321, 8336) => -0.1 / 46.5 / 45.4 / 46.1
